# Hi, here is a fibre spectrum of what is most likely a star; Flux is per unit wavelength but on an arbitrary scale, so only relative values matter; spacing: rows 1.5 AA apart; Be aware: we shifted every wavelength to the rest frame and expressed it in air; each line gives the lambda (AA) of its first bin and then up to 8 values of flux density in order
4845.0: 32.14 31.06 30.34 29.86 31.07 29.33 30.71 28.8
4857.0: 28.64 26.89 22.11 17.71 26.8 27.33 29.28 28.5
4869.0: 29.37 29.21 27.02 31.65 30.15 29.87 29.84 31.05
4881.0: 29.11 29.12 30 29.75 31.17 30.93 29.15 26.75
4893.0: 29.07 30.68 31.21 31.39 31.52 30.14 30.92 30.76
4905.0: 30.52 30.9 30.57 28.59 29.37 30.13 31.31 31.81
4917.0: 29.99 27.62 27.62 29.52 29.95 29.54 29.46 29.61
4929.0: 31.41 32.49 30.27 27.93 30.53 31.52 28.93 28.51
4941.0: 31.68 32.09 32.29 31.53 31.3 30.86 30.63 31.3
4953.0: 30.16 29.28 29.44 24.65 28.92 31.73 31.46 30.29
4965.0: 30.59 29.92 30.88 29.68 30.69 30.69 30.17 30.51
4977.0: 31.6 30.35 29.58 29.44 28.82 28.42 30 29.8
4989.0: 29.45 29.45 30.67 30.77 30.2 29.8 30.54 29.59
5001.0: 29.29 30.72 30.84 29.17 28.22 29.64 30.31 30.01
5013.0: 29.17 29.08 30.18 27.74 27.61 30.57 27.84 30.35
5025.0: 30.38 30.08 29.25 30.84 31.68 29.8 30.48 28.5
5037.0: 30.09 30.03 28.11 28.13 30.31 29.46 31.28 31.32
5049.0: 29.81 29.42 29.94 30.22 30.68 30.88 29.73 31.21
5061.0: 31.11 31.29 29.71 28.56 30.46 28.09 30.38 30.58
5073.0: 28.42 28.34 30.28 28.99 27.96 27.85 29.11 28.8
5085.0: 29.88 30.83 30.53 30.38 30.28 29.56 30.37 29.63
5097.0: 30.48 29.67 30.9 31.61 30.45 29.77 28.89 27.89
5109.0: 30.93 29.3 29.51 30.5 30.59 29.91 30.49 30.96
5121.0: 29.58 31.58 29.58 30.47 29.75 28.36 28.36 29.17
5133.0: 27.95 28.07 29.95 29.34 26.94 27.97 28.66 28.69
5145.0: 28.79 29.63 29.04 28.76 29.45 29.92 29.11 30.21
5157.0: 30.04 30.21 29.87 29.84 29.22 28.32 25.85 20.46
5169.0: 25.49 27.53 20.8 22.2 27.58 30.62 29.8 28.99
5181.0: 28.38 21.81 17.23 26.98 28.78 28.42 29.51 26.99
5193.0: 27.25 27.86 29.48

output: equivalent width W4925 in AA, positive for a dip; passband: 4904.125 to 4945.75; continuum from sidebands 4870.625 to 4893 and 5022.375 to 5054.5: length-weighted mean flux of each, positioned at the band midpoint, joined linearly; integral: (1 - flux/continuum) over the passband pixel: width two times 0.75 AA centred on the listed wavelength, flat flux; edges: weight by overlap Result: -0.6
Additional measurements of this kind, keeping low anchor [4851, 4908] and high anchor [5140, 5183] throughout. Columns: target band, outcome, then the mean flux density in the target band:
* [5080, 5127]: -3.1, 30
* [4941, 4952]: -1.0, 31.4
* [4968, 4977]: -0.6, 30.5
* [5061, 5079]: -0.8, 29.6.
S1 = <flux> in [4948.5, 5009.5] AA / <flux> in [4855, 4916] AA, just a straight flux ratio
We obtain 1.02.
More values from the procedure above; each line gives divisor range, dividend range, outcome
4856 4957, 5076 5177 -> 0.98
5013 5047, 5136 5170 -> 0.96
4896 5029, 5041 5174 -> 0.97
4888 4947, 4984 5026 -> 0.98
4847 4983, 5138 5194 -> 0.93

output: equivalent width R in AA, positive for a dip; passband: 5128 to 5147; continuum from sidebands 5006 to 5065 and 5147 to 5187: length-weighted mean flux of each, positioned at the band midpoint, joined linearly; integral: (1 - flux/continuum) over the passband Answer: -0.5 AA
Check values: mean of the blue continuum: 29.8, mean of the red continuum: 27.3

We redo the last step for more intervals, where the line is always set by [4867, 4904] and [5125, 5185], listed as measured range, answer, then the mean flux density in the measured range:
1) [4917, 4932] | -0.1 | 29.7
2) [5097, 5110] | -0.8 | 30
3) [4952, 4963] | 0.0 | 29.4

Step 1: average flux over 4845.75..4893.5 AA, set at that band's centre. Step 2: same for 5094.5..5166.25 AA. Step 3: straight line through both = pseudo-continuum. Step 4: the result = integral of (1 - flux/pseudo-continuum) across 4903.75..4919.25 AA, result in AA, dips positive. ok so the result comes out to -0.6 AA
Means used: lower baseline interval 28.8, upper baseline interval 29.5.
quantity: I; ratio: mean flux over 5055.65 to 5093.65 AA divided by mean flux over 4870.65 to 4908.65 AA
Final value 1.0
